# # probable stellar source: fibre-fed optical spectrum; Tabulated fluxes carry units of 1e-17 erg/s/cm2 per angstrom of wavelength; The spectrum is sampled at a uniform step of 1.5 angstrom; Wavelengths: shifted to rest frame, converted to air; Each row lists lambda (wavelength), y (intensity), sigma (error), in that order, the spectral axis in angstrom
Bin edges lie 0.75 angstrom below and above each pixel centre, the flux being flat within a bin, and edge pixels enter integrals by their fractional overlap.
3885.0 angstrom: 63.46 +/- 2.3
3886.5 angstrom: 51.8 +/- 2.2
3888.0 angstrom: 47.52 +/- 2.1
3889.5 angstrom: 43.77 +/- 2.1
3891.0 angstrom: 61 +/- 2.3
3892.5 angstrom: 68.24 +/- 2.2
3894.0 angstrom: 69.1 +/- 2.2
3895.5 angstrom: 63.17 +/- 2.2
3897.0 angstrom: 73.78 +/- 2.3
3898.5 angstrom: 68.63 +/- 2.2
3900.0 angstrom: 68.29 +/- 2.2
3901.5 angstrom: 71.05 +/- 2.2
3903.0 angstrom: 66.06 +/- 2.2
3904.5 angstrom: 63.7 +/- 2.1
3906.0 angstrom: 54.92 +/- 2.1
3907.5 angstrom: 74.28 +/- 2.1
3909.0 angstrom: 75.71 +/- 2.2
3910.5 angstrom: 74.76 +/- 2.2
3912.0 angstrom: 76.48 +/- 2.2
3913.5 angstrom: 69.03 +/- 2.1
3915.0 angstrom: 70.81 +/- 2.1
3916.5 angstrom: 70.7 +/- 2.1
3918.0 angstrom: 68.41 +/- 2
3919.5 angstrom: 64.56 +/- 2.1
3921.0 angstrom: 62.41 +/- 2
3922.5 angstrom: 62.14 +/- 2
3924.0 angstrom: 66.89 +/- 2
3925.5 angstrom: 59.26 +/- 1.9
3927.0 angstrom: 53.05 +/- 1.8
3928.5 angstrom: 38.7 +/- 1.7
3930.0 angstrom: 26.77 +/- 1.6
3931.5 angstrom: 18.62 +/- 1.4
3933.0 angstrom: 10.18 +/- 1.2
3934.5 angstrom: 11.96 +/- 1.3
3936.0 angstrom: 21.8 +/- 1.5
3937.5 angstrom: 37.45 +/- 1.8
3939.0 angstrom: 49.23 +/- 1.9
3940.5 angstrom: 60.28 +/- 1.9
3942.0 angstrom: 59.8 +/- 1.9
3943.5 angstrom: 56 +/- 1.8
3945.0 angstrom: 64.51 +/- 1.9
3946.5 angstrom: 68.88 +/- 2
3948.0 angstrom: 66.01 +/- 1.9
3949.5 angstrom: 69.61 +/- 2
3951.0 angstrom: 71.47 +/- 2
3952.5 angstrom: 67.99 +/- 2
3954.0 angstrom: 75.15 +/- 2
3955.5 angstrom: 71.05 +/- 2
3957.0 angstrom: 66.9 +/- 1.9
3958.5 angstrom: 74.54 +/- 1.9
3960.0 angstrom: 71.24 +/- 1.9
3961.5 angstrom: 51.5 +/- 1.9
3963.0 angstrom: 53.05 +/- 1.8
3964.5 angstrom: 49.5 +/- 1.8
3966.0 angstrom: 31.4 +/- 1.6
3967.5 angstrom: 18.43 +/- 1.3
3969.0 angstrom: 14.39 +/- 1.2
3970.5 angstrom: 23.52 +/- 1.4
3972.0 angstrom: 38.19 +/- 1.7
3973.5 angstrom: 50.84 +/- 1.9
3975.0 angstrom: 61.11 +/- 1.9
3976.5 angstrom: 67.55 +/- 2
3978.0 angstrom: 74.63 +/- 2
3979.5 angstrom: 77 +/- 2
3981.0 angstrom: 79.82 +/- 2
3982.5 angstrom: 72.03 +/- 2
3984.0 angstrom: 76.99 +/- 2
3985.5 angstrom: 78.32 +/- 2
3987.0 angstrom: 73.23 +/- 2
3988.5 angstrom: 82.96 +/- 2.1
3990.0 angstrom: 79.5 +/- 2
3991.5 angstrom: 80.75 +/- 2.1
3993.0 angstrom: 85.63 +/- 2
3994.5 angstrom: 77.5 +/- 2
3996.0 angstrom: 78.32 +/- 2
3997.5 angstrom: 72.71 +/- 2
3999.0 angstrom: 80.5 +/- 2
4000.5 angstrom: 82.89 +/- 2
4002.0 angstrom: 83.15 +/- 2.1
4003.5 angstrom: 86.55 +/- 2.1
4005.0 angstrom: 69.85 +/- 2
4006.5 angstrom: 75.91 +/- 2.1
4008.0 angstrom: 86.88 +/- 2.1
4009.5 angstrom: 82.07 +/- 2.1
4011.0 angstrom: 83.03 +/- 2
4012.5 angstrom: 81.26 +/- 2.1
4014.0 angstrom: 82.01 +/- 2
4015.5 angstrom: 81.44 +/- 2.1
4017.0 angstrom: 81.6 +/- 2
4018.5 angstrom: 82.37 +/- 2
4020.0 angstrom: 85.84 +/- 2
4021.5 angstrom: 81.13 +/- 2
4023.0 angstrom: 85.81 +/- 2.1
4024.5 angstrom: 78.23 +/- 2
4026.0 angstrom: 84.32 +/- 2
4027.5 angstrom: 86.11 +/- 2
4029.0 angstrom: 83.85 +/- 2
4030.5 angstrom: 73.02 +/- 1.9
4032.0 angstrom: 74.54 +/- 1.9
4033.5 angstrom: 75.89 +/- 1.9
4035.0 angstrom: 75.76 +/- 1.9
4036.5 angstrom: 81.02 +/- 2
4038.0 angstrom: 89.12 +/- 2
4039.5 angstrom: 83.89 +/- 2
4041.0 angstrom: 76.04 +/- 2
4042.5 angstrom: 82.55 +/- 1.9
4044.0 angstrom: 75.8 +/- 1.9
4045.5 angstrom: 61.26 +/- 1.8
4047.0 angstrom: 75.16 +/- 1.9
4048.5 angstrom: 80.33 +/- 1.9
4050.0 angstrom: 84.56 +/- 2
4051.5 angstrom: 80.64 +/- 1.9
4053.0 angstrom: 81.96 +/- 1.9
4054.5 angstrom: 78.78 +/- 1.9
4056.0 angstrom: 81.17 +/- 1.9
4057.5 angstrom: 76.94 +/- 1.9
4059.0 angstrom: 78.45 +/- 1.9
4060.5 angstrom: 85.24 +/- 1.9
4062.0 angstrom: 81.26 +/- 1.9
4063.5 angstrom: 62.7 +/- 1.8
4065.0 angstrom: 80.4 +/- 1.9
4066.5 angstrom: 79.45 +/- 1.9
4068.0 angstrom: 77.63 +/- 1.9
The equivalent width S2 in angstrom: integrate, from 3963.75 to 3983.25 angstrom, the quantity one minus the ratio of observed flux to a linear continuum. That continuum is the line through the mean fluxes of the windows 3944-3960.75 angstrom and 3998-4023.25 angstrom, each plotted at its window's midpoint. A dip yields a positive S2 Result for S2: 6.2 angstrom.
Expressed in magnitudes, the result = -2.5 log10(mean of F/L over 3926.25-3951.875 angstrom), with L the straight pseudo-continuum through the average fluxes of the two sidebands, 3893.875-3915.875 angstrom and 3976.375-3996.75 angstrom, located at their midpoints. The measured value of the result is 0.50 mag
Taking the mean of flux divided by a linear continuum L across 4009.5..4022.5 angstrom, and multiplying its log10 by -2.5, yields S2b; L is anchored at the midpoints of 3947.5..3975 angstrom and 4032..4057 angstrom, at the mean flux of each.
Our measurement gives -0.17 mag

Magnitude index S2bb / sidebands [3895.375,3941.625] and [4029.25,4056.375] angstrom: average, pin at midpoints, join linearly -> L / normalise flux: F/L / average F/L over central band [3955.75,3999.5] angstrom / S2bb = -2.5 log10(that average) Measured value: 0.06 mag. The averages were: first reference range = 56.5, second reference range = 78.5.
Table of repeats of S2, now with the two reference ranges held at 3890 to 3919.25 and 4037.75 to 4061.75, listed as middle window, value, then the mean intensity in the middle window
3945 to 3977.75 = 7.6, 55.9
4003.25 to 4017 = -0.8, 80.8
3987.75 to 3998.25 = -0.6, 79.6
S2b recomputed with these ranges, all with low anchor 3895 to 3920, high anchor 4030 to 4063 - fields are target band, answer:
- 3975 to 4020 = -0.051 mag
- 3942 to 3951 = 0.107 mag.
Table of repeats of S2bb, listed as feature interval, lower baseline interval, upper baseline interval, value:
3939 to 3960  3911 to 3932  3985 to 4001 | 0.00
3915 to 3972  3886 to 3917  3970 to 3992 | 0.28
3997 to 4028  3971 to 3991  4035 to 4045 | -0.09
